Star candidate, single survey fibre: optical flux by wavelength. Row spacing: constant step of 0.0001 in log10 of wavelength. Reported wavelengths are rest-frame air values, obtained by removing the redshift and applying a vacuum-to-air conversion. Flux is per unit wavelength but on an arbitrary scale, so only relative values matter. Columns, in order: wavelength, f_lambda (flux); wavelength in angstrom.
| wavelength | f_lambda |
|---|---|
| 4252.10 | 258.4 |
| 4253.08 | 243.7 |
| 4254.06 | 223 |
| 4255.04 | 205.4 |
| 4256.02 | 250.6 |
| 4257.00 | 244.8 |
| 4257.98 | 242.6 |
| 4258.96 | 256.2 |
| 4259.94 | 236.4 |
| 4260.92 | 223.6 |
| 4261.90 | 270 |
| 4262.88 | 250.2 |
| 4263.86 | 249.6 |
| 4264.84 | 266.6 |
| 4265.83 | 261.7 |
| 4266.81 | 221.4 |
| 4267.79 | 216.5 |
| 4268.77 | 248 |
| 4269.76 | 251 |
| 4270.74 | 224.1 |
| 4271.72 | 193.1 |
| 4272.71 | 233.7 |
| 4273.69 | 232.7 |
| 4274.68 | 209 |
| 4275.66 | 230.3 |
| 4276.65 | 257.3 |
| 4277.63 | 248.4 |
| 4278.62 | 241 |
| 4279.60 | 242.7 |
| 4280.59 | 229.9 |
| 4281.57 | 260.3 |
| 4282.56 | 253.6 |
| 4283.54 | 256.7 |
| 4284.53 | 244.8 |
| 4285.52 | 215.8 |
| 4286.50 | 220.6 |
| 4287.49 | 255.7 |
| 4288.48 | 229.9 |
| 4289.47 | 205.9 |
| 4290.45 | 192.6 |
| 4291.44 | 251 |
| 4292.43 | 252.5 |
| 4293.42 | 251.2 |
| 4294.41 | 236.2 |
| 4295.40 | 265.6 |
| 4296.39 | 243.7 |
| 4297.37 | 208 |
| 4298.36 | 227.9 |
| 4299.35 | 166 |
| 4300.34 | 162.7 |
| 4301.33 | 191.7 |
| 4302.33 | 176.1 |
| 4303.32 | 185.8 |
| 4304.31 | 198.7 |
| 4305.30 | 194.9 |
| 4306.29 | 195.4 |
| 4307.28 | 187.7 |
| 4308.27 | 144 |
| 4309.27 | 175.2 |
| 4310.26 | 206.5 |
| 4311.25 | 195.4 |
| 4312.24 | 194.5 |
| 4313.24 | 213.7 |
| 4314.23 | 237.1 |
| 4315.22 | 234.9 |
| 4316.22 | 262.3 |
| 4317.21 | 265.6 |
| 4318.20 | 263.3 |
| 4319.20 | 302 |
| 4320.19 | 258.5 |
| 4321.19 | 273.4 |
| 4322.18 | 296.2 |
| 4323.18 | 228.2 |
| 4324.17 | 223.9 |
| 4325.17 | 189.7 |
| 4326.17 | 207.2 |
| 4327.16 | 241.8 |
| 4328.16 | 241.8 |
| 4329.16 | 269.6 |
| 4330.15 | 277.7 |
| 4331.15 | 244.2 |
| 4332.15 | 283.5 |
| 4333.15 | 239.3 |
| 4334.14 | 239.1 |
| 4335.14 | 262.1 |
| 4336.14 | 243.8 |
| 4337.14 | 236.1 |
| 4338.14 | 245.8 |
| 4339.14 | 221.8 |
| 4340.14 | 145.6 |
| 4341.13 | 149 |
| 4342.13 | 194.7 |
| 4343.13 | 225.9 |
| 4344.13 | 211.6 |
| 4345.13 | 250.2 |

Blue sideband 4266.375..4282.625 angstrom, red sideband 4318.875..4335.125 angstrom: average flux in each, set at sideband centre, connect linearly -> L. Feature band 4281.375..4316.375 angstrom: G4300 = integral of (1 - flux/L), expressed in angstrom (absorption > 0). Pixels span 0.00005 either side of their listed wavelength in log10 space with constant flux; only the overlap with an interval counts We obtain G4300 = 3.8 angstrom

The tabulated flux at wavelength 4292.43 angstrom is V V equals 252.5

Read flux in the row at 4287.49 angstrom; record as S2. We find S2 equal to 255.7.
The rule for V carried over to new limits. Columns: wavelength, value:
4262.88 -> 250.2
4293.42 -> 251.2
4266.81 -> 221.4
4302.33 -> 176.1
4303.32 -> 185.8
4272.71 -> 233.7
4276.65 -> 257.3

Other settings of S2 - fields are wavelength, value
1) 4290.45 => 192.6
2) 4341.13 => 149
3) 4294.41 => 236.2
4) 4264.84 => 266.6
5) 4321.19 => 273.4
